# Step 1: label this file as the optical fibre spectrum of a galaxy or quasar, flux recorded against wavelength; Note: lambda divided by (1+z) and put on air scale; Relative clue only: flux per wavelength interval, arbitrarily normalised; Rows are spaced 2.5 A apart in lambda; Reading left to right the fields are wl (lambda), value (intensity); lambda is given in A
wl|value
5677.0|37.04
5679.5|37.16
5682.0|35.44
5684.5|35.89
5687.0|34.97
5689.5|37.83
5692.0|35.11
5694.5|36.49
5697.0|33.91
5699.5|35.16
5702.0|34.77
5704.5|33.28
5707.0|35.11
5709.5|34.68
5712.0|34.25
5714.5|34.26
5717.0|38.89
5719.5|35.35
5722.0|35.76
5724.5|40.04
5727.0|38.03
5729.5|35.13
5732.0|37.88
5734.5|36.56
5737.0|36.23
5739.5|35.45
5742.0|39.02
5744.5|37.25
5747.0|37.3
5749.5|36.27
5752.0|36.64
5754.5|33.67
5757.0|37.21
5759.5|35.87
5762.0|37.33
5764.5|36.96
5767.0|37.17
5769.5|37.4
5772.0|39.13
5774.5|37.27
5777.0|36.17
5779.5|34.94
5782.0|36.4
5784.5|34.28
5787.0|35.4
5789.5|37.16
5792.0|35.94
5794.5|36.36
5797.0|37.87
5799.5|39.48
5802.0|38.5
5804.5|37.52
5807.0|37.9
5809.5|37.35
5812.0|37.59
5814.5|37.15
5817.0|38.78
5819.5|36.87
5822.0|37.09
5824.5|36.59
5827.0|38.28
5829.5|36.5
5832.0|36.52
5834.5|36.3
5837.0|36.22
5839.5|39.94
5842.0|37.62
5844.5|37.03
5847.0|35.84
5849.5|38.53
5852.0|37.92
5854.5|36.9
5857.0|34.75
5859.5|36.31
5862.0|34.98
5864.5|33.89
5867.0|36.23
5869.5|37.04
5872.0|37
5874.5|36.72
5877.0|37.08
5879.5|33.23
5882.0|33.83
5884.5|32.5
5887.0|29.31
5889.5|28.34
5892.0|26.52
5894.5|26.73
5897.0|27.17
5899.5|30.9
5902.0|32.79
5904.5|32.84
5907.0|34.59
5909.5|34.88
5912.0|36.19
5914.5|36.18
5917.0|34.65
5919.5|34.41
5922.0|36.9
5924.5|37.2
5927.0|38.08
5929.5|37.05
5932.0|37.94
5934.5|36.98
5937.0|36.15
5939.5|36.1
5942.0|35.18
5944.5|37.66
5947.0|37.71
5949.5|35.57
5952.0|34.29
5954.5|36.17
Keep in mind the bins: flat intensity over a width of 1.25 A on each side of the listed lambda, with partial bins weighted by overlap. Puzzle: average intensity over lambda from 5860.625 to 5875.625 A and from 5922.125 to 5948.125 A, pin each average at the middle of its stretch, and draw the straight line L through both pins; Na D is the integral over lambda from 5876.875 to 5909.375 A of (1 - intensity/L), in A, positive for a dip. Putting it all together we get 4.7 A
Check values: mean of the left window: 36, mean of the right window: 37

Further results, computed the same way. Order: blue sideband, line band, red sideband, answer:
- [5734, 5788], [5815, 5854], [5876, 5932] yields -2.72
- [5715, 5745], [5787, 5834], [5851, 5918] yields -2.74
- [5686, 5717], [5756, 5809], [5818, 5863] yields -1.16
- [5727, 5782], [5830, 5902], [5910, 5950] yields 4.15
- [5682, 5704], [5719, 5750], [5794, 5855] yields -0.79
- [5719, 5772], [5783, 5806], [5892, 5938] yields -0.53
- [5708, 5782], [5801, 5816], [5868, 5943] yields -0.85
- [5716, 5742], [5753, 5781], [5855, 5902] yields -0.51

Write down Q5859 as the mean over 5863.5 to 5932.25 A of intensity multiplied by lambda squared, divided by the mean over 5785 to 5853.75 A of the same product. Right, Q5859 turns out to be 0.93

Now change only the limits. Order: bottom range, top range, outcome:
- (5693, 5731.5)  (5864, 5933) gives 1.01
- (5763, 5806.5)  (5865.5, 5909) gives 0.91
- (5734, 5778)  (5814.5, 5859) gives 1.04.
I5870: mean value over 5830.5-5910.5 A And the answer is 34.4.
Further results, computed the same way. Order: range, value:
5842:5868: 36.3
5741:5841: 37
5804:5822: 37.6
